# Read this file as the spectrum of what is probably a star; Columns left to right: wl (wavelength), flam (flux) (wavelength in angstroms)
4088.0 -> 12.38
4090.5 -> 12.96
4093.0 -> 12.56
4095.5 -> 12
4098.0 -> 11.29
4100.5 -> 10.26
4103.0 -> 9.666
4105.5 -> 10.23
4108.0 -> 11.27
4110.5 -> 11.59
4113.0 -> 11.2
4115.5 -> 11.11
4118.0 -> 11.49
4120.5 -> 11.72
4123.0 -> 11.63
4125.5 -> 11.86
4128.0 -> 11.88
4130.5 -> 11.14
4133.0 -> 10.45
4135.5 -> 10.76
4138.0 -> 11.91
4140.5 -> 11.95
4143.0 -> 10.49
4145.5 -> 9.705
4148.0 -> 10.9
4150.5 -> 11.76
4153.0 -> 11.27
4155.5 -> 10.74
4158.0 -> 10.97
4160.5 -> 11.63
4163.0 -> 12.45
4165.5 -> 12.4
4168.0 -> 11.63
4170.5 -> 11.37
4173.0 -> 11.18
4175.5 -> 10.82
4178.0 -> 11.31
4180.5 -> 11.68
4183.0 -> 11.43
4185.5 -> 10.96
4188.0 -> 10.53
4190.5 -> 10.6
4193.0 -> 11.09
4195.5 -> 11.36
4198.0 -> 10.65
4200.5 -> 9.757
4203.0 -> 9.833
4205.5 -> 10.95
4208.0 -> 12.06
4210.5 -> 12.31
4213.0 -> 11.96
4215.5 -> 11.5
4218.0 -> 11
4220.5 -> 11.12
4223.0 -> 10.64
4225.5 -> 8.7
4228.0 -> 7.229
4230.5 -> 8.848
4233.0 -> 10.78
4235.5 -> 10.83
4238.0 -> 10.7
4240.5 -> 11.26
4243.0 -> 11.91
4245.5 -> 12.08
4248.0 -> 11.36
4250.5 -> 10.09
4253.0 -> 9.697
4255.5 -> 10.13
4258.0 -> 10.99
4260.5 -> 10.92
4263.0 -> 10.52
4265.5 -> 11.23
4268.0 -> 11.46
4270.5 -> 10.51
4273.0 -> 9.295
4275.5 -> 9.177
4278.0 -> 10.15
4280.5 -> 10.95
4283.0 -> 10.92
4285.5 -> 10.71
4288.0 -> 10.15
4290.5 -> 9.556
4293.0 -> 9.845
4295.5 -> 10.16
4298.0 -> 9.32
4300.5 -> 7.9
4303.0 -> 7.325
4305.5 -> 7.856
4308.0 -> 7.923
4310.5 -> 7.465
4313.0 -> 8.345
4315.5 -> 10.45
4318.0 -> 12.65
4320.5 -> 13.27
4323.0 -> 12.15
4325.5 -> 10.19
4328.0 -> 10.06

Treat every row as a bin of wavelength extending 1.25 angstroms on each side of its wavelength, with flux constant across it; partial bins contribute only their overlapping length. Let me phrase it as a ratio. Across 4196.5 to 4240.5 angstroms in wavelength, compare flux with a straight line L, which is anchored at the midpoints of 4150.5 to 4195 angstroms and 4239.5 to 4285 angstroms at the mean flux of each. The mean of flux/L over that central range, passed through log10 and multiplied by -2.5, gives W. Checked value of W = 0.05 mag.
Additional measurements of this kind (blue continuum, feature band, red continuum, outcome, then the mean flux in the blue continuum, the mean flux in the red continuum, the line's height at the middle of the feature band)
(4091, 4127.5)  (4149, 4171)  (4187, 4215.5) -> -0.040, 11.3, 11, 11.2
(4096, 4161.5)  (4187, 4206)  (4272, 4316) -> -0.022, 11.1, 9.29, 10.4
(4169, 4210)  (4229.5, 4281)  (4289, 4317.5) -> -0.092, 11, 8.86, 9.76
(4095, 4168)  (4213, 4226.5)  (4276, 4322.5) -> -0.031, 11.2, 9.75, 10.5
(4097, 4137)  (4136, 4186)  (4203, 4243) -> -0.039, 11.1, 10.7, 10.9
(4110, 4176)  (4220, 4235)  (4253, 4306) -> 0.104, 11.3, 9.98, 10.5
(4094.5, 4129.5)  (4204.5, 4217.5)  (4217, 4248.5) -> -0.109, 11.2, 10.5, 10.6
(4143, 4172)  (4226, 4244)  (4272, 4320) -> 0.019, 11.3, 9.54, 10.3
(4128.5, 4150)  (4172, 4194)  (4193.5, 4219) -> 0.002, 11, 11.1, 11.1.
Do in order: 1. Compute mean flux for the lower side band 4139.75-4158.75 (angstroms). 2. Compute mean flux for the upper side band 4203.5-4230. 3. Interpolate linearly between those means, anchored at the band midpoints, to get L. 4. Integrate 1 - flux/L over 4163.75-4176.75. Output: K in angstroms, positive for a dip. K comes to -0.79 angstroms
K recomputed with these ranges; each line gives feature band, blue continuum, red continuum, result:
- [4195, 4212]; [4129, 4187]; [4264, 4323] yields -0.3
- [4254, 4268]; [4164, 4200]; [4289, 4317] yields -1.7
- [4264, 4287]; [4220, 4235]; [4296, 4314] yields -4.9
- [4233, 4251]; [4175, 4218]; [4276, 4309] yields -1.5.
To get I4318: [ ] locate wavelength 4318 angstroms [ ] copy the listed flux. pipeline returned 12.65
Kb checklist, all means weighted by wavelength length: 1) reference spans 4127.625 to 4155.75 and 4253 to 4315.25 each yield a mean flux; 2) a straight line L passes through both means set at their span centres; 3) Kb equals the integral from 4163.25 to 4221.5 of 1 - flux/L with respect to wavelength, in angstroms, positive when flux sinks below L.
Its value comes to -3.5 angstroms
